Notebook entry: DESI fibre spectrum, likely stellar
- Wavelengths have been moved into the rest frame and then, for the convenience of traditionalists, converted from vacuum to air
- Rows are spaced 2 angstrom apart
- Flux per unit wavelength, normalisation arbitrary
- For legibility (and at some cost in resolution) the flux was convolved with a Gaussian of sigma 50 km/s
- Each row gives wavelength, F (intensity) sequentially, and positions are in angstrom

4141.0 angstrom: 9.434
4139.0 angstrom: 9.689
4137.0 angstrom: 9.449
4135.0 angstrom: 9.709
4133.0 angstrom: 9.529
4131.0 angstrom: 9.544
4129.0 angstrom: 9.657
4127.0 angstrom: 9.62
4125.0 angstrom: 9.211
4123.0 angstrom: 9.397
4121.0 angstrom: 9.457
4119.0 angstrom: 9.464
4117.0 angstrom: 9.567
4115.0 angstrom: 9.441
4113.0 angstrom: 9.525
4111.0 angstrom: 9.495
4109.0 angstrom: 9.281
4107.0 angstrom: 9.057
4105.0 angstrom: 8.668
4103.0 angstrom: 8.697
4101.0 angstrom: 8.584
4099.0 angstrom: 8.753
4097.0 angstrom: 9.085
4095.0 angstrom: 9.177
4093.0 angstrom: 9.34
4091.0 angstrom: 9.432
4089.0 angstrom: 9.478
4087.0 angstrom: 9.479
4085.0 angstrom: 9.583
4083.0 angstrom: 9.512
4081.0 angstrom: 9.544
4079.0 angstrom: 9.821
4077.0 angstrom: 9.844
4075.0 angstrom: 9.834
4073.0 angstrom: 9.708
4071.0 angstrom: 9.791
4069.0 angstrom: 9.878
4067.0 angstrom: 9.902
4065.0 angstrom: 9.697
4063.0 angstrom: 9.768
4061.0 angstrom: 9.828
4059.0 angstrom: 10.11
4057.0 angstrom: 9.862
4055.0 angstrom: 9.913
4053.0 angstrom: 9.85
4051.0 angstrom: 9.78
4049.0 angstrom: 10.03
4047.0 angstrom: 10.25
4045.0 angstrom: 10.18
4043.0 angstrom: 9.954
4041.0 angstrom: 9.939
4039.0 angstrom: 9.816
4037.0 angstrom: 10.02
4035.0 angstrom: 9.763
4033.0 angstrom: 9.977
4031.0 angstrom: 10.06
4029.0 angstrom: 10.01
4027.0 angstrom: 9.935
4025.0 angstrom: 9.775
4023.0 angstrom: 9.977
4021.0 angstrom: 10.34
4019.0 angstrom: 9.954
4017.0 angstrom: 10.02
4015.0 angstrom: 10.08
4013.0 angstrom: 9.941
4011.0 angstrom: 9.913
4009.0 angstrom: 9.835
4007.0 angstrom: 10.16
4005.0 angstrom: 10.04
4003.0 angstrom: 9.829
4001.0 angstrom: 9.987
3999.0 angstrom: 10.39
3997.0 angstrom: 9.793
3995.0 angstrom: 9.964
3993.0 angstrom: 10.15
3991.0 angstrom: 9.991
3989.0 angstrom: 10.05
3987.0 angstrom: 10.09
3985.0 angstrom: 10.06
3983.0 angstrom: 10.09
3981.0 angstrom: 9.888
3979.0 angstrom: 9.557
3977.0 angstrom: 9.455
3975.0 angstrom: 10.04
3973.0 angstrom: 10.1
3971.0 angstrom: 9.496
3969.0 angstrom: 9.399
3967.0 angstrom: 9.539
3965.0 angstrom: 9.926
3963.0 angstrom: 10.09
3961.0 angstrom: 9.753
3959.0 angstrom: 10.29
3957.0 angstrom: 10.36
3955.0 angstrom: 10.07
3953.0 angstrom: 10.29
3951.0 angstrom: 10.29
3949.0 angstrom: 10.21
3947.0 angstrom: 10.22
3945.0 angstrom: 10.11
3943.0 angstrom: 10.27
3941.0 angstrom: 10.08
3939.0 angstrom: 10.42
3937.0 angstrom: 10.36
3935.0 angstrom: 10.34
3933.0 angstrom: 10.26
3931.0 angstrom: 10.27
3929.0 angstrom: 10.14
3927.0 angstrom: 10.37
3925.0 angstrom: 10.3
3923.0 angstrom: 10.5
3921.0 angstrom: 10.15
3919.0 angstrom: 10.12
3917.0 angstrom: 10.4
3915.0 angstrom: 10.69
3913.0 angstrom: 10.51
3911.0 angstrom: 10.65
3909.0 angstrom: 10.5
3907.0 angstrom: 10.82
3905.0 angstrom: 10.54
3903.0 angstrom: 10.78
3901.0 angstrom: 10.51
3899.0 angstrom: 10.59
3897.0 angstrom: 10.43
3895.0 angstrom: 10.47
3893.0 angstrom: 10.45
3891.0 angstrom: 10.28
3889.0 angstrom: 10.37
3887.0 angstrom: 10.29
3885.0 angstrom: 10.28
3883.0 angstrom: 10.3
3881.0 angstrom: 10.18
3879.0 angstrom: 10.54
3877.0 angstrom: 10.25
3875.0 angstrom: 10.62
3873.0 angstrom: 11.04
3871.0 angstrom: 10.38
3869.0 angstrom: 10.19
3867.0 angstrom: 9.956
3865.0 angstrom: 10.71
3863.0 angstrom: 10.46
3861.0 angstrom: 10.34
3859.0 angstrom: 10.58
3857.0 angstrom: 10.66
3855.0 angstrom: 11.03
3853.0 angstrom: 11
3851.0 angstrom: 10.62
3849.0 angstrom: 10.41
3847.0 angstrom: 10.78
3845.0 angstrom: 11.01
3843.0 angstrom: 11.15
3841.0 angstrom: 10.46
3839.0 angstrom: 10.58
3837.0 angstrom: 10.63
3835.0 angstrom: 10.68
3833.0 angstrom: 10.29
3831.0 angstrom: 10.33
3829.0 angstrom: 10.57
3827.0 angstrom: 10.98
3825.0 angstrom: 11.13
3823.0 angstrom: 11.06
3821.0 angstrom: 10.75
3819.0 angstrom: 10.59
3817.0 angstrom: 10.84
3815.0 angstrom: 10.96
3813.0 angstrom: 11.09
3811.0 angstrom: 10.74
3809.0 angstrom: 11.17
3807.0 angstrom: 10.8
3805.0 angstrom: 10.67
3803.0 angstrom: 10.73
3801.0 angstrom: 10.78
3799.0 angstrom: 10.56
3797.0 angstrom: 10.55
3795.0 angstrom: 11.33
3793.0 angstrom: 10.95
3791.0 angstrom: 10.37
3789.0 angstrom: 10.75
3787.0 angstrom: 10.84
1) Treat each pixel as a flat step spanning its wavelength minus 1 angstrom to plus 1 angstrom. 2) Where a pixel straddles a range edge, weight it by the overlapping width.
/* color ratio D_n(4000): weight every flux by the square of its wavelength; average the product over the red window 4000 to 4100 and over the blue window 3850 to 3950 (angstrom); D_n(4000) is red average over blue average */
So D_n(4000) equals 1.01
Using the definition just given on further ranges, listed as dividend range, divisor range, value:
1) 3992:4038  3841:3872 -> 1.02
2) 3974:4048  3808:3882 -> 1.02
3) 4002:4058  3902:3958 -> 1.01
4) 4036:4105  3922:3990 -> 1.01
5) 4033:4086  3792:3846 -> 1.03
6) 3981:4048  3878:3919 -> 1.01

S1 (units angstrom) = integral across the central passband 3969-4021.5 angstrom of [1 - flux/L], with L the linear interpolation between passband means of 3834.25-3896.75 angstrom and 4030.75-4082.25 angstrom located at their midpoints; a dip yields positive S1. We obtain 0.7 angstrom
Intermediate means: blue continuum 10.5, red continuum 9.88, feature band 9.96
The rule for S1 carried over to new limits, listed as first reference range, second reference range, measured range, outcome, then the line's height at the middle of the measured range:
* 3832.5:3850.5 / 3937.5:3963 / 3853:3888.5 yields 0.25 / 10.5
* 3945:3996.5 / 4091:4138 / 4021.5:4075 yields -1.72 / 9.61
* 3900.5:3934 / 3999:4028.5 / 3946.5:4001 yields 1.07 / 10.2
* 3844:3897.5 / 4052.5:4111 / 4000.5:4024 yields -0.43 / 9.83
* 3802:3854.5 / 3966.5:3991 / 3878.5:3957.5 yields -1.23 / 10.2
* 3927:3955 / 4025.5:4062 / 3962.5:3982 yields 0.81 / 10.2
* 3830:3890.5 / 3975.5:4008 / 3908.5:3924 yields -0.22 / 10.3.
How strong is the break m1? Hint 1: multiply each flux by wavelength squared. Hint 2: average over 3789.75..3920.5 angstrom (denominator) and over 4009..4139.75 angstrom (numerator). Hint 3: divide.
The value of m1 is 1.02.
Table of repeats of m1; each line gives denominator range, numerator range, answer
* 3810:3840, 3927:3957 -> 1.01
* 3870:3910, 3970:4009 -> 1.00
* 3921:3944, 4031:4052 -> 1.02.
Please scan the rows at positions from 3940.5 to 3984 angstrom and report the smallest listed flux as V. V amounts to 9.399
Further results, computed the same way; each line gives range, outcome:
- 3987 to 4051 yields 9.763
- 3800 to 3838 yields 10.29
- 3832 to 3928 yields 9.956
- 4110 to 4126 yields 9.211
